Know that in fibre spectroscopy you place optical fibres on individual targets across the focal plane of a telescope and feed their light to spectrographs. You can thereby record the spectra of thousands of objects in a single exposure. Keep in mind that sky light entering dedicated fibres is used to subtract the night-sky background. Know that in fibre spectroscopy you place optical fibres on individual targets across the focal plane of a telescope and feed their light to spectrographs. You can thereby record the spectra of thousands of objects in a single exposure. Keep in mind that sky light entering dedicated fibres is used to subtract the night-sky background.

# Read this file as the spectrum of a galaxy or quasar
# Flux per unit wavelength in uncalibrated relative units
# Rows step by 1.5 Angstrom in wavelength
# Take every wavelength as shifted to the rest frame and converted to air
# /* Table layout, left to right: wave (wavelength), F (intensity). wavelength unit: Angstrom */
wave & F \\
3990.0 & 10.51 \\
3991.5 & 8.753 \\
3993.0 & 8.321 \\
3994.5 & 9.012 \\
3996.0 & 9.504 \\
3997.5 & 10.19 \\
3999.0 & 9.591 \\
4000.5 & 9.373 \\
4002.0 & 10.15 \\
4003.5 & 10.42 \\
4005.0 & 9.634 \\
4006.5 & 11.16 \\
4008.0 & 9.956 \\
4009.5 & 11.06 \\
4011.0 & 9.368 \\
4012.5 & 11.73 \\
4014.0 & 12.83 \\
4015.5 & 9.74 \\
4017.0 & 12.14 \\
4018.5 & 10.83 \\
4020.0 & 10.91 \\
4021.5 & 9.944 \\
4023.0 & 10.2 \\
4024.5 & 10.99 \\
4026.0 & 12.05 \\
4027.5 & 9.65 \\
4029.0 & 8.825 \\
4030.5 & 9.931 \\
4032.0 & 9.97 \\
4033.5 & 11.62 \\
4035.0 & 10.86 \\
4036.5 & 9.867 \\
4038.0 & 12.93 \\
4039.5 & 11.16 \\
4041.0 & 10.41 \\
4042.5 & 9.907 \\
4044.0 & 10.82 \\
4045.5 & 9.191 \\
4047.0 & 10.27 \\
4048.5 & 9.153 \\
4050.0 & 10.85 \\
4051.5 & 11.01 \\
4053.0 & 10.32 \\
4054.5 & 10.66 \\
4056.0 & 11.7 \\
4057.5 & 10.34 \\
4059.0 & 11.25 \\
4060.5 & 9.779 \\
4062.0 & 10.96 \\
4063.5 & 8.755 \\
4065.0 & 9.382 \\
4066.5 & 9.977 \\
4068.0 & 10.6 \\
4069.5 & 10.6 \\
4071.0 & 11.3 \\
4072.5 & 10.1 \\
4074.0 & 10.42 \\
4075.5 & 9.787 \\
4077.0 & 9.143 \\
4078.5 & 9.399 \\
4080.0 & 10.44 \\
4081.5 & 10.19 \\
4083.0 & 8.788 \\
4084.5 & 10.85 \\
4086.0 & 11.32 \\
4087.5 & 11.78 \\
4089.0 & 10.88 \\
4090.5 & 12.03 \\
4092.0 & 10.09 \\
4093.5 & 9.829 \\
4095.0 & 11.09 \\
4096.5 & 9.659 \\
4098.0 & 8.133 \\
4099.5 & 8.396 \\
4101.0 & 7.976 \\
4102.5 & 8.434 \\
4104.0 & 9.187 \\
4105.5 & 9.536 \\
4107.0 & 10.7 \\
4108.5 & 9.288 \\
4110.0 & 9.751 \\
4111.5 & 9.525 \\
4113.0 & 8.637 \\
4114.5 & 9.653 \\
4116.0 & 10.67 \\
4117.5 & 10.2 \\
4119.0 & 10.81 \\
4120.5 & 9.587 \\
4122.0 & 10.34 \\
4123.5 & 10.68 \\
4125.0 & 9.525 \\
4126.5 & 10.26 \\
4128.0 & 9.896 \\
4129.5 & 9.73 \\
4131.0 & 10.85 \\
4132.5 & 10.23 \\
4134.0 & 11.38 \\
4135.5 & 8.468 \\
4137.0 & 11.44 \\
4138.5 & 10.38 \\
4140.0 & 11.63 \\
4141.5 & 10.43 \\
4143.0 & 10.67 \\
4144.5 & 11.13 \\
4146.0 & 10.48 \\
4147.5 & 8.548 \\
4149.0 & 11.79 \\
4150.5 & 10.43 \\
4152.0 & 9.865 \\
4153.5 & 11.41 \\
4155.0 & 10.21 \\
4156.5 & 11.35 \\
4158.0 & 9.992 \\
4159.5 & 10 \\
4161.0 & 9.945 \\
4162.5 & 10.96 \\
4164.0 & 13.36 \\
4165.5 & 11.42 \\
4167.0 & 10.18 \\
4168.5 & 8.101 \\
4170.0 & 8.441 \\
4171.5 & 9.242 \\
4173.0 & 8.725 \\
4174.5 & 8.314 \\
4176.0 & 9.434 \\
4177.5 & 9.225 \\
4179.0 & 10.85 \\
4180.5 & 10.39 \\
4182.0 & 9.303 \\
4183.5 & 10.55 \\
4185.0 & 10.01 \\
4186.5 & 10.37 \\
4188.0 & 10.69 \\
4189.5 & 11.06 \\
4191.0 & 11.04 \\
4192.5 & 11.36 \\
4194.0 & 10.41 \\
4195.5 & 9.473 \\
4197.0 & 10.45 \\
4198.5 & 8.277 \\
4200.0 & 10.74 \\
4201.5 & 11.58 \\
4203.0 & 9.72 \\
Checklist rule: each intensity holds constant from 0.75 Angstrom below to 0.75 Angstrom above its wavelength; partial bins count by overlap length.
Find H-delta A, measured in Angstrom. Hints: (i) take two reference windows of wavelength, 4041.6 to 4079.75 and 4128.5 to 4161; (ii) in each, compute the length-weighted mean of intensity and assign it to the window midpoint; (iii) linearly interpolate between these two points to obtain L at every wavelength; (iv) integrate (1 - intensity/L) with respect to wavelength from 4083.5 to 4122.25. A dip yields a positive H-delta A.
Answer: 1.61 Angstrom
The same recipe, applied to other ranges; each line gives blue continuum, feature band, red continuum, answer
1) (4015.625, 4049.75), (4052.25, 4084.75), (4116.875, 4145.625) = 0.8 Angstrom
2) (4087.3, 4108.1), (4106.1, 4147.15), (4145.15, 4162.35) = -0.5 Angstrom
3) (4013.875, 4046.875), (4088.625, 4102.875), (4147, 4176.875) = 1.0 Angstrom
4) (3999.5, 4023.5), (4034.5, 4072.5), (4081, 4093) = 0.7 Angstrom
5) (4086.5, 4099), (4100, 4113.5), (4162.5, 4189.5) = 1.5 Angstrom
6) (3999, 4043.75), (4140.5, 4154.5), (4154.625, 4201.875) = -0.4 Angstrom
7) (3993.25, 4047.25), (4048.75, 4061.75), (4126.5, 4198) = -0.4 Angstrom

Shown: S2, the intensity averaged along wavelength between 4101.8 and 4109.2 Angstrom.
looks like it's 9.44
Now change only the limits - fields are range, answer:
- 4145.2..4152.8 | 10.2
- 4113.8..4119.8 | 10.3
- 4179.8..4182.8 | 9.85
